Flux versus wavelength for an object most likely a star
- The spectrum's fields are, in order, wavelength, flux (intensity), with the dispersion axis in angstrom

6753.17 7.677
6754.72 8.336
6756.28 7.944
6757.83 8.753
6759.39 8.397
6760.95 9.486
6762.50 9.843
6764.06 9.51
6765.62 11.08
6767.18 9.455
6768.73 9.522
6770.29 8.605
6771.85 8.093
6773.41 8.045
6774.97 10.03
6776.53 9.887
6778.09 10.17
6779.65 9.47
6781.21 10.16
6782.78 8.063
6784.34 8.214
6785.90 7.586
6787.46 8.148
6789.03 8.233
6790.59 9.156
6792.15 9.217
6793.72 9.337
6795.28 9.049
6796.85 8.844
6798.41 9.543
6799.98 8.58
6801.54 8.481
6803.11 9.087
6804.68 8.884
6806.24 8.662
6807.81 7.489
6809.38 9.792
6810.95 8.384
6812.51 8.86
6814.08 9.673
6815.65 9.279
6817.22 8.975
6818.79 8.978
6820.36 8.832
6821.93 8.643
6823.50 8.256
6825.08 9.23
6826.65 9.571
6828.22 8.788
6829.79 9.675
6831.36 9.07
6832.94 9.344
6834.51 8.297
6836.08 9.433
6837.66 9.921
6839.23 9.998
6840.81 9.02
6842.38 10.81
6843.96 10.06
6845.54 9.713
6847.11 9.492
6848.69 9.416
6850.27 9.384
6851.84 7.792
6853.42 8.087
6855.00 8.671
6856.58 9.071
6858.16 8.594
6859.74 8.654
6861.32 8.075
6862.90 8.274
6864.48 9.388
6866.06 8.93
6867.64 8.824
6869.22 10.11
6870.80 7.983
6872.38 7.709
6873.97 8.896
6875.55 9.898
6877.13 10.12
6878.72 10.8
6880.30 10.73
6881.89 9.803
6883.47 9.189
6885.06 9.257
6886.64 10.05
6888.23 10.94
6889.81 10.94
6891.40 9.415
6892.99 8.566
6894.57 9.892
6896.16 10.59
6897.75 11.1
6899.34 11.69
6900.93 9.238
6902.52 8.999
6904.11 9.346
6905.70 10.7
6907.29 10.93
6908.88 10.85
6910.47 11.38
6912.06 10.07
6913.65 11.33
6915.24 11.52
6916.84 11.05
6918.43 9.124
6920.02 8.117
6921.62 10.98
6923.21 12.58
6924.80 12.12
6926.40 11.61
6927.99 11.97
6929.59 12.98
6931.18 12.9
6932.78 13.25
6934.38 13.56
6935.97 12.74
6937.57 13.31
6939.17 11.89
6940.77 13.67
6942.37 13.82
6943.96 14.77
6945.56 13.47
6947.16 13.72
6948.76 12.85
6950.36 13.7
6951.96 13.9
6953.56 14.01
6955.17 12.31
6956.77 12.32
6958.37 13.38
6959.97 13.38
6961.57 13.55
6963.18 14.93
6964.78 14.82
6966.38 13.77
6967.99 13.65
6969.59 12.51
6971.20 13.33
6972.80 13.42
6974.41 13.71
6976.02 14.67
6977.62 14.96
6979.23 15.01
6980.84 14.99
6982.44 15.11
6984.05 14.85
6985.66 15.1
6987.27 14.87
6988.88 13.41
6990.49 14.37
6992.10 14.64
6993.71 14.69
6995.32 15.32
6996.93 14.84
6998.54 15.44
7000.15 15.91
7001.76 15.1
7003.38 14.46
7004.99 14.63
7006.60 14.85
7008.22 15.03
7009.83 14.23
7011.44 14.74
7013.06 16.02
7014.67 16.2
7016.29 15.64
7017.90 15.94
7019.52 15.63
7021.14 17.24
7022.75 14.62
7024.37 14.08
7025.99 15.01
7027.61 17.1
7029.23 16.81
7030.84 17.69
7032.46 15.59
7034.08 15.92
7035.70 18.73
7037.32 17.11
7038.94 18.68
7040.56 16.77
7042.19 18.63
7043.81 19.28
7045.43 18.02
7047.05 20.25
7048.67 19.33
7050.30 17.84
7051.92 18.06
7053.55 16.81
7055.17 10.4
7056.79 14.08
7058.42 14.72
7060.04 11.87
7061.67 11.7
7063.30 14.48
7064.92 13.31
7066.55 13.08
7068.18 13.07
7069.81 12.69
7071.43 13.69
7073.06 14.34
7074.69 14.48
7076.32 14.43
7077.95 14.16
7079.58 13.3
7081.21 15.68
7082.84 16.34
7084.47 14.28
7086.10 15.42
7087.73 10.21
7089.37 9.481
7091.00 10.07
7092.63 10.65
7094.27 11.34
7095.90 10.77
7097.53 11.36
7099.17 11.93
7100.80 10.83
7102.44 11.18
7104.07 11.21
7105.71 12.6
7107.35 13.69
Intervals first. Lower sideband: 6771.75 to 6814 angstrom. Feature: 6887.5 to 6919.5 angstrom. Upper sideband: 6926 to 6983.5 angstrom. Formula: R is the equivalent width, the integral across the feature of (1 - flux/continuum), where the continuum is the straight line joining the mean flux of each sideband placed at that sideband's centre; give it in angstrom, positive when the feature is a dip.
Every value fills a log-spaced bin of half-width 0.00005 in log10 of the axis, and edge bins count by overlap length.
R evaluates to 4.6 angstrom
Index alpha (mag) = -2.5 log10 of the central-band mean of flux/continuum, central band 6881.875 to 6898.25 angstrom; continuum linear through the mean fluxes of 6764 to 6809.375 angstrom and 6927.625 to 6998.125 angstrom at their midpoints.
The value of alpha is 0.19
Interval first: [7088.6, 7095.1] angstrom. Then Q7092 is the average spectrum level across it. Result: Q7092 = 10.4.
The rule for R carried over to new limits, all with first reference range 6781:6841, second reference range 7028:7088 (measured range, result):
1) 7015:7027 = -0.8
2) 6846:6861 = 1.9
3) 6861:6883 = 2.7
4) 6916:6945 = -0.3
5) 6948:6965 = -1.0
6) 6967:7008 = -2.8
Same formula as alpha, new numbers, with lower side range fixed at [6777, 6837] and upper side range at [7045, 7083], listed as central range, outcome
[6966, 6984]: -0.11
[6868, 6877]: 0.16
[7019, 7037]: -0.16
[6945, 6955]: -0.11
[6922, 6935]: -0.08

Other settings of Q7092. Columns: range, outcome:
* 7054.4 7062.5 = 12.6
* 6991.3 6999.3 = 15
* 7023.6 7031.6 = 16.1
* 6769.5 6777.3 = 8.93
